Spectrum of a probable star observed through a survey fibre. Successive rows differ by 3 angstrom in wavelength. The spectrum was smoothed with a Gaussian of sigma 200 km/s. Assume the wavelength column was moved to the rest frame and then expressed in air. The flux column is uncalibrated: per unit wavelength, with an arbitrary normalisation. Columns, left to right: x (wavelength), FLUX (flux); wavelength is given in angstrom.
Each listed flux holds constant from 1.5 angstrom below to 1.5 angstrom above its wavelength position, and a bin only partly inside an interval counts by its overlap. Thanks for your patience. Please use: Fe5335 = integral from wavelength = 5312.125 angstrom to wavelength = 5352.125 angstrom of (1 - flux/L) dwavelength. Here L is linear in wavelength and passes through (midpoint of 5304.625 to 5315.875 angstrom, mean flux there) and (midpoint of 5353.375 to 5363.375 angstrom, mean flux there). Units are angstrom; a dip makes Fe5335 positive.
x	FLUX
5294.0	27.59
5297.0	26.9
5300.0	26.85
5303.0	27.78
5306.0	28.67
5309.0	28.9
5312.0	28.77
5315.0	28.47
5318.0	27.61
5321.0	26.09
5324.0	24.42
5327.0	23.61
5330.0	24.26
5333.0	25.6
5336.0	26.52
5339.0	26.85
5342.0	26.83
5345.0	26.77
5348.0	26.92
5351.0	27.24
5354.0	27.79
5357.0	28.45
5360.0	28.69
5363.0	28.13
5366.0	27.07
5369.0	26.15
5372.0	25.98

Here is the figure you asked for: 3.1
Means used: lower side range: 28.7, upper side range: 28.3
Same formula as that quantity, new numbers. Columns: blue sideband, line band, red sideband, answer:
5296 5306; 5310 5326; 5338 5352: 0.1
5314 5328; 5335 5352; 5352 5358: 0.3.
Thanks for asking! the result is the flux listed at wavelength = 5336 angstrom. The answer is 26.52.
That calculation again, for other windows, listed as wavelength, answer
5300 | 26.85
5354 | 27.79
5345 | 26.77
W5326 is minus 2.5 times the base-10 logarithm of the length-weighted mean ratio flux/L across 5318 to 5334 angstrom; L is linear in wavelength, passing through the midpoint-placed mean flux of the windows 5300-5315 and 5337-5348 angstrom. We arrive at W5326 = 0.10 mag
